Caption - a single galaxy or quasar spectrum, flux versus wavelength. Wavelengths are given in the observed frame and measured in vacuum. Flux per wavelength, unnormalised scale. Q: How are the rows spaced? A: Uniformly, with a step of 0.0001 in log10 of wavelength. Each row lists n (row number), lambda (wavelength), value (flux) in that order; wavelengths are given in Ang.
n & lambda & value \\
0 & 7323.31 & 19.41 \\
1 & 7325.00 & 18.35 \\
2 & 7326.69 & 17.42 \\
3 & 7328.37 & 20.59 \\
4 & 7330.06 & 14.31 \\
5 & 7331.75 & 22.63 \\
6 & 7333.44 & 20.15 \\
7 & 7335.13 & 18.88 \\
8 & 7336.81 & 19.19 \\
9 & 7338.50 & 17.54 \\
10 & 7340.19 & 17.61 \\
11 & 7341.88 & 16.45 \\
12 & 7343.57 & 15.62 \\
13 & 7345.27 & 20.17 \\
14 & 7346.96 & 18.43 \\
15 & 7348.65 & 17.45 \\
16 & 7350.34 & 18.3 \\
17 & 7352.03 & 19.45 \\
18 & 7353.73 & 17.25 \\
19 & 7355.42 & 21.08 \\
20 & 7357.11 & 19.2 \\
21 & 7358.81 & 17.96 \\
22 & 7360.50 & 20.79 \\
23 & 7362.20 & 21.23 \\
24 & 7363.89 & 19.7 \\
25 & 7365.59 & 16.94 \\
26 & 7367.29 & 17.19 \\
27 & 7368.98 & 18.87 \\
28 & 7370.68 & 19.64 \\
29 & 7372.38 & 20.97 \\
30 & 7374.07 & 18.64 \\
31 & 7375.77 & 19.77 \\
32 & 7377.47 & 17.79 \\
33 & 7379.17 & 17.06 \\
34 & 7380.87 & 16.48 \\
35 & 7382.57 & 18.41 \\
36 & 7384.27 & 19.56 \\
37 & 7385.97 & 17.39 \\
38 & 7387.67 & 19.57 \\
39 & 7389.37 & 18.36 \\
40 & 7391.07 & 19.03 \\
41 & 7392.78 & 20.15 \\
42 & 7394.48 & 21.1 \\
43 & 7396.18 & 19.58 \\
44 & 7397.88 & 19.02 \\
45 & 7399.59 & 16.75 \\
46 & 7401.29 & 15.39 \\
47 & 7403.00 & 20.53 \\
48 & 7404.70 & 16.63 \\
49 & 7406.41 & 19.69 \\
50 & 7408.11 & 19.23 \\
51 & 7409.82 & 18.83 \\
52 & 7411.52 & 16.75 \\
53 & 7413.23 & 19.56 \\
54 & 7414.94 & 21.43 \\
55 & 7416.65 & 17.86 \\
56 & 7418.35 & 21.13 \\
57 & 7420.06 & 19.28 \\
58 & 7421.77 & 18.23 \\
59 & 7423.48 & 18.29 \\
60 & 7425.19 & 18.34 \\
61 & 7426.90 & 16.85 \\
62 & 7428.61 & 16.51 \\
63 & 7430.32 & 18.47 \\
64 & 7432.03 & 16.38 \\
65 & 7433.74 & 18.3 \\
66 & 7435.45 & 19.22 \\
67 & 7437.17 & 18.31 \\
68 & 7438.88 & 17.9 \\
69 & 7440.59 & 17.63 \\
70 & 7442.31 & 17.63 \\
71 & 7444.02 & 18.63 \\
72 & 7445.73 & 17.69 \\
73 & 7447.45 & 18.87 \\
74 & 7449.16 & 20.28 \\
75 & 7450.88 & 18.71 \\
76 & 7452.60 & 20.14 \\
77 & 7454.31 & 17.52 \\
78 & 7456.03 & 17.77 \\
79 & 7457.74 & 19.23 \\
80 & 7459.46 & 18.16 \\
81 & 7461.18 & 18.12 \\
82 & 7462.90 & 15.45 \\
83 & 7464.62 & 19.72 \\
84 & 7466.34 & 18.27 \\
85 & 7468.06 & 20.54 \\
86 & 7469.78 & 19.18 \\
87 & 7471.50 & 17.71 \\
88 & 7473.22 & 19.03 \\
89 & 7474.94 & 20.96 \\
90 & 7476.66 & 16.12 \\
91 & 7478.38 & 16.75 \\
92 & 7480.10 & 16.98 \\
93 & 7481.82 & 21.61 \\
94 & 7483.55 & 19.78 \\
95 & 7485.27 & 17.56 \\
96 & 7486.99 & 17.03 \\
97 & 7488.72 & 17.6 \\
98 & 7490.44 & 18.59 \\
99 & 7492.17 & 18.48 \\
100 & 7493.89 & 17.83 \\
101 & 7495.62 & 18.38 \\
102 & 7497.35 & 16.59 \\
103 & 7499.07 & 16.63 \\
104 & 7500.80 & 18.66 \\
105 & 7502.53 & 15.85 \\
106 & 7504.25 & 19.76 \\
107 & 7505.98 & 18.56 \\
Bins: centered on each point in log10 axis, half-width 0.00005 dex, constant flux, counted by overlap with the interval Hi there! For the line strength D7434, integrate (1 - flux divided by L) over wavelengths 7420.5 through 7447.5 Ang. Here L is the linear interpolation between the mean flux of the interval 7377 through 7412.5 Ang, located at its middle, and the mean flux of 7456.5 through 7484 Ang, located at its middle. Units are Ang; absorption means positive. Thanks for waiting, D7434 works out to 0.8 Ang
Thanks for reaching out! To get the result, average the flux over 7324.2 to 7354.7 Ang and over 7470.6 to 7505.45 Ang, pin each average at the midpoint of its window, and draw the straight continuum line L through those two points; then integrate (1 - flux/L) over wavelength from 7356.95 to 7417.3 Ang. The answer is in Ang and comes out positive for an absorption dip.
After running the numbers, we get -1.80 Ang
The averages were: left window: 18.3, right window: 18.1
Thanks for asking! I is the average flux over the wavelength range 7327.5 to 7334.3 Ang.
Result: 19.4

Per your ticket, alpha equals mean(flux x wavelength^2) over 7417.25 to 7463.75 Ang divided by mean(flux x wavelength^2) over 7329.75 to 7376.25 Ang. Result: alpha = 0.99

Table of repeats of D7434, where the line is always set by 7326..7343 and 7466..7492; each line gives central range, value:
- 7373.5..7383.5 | 0.2 Ang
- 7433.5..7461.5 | 0.0 Ang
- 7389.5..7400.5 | -0.4 Ang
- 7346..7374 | -0.8 Ang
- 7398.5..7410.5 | 0.2 Ang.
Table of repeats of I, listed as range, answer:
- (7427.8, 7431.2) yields 17.5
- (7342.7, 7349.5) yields 17.9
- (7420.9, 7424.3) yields 18.3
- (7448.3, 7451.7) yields 19.5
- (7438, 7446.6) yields 17.9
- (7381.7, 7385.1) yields 19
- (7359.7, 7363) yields 21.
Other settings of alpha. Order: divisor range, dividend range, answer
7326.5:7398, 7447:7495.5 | 1.01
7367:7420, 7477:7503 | 0.98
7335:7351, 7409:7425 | 1.08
